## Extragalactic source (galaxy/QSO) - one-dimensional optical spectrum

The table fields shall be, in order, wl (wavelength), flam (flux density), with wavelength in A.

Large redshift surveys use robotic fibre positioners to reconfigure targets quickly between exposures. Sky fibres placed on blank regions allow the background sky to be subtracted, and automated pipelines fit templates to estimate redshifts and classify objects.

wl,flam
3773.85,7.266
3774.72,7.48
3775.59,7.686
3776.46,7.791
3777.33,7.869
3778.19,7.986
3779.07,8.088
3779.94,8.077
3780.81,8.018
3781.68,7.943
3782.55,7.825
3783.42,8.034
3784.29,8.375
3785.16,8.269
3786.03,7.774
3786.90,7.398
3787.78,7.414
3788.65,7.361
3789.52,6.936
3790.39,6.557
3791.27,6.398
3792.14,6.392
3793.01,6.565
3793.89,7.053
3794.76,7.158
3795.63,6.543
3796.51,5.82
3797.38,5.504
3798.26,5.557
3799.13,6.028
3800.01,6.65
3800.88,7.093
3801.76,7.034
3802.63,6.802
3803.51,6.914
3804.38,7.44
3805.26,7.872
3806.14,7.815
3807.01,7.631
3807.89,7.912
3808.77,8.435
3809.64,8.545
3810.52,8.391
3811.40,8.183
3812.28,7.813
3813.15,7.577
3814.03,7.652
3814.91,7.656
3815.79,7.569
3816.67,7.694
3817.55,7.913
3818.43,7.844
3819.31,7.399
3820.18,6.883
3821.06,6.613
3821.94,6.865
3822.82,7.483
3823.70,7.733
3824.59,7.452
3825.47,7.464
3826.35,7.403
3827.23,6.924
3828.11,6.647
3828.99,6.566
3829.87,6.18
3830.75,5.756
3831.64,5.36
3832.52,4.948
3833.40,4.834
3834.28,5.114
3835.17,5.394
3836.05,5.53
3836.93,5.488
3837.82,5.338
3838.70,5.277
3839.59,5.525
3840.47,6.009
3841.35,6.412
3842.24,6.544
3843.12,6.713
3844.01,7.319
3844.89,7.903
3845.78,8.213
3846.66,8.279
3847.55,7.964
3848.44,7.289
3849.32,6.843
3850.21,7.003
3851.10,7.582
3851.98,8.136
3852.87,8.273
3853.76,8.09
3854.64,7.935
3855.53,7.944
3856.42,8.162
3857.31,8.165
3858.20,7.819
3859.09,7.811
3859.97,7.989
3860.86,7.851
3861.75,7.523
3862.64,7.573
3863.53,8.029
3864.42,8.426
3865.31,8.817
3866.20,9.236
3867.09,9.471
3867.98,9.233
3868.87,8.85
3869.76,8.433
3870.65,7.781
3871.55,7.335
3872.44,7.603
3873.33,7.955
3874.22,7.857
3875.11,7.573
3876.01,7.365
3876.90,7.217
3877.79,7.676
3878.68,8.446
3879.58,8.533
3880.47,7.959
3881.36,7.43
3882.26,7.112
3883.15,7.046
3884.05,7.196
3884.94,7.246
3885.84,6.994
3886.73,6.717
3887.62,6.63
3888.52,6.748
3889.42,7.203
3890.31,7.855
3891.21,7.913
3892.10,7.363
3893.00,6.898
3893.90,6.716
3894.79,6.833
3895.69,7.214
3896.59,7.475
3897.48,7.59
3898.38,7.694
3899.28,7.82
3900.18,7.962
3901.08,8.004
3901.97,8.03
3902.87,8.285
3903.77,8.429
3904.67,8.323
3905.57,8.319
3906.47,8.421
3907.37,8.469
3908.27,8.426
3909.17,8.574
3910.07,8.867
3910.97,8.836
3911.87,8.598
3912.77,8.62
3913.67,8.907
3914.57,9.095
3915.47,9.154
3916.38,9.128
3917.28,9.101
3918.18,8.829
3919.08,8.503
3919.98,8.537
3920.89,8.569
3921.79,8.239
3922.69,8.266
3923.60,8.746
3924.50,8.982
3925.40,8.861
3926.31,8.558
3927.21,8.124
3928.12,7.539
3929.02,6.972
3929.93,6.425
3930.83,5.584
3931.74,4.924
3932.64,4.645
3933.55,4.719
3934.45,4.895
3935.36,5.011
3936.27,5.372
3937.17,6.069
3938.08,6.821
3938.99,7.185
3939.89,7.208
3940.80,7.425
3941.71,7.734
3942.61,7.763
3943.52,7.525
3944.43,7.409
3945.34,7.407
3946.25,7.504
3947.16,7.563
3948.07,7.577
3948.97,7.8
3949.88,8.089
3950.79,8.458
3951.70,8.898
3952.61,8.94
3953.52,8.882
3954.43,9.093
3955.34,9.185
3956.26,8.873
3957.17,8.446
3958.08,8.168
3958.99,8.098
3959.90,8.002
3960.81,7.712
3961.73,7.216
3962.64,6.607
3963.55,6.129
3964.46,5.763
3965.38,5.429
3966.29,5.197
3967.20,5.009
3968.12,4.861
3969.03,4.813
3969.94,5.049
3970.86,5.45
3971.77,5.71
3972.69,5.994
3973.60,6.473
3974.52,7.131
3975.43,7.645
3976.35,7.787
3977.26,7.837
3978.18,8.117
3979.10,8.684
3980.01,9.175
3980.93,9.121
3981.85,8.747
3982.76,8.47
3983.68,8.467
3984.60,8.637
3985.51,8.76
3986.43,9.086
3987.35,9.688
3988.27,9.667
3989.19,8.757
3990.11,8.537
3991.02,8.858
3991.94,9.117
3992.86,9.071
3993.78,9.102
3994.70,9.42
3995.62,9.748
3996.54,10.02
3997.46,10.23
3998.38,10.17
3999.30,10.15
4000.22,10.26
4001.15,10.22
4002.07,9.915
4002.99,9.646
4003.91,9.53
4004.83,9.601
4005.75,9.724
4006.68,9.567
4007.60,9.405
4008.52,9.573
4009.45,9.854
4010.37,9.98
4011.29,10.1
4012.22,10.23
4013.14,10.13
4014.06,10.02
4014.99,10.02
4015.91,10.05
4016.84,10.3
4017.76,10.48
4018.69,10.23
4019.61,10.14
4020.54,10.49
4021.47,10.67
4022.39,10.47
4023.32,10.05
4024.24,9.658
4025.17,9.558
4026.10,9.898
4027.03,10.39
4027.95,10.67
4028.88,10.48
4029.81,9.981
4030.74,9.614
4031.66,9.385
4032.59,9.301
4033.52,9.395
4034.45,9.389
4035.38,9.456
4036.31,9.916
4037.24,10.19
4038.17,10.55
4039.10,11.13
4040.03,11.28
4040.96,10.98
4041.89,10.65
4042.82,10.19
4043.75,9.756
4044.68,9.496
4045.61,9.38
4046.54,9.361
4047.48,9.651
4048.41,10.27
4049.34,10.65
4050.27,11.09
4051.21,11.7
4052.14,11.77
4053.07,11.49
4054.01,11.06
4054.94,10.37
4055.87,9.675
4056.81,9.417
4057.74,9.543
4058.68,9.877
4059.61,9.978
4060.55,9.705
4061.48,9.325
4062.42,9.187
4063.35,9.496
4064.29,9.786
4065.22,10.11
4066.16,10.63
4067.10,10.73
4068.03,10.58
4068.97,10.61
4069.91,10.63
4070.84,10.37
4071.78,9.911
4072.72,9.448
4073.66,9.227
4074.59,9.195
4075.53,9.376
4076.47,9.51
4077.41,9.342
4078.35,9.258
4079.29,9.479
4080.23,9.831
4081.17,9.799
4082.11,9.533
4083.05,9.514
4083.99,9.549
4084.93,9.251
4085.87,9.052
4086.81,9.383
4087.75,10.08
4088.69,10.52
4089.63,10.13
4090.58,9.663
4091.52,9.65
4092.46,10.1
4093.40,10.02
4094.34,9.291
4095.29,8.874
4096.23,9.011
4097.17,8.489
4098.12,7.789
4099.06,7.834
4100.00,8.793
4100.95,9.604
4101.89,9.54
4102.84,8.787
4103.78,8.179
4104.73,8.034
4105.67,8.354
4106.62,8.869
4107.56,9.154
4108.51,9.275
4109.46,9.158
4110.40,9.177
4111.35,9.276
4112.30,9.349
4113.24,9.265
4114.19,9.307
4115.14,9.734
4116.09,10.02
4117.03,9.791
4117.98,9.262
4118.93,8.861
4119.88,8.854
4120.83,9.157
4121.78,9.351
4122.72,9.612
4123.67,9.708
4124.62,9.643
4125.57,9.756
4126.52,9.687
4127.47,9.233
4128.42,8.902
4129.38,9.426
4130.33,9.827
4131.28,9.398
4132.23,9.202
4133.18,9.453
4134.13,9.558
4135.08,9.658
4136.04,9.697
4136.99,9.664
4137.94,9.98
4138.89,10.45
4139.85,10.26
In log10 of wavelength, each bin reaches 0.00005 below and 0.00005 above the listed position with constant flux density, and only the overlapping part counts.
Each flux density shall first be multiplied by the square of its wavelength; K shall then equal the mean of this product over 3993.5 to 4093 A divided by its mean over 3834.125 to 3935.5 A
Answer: 1.42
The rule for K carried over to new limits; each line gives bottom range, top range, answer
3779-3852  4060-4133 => 1.55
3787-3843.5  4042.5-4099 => 1.64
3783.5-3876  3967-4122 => 1.45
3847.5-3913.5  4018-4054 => 1.41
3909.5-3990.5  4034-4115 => 1.36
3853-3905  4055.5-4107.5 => 1.35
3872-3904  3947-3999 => 1.11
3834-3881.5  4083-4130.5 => 1.39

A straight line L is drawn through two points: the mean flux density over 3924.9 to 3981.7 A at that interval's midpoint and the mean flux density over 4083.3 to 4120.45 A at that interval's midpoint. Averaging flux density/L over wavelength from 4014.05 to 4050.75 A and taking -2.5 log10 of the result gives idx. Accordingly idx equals -0.224 mag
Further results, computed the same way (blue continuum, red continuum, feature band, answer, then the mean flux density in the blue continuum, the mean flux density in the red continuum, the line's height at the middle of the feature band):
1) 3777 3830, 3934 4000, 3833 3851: 0.15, 7.33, 7.78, 7.44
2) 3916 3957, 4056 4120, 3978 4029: -0.15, 7.6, 9.45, 8.42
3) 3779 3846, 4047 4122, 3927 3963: 0.14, 6.99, 9.61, 8.26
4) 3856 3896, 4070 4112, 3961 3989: 0.17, 7.73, 9.3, 8.45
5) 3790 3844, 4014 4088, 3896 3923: -0.05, 6.79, 10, 8.06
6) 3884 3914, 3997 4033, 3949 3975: 0.26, 7.81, 10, 9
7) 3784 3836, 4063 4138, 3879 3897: 0.06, 7.01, 9.45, 7.67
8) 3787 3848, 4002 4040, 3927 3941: 0.38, 6.89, 9.99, 8.67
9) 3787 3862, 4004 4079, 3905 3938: 0.09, 7.06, 10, 8.39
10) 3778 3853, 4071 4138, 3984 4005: -0.12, 7.06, 9.35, 8.48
